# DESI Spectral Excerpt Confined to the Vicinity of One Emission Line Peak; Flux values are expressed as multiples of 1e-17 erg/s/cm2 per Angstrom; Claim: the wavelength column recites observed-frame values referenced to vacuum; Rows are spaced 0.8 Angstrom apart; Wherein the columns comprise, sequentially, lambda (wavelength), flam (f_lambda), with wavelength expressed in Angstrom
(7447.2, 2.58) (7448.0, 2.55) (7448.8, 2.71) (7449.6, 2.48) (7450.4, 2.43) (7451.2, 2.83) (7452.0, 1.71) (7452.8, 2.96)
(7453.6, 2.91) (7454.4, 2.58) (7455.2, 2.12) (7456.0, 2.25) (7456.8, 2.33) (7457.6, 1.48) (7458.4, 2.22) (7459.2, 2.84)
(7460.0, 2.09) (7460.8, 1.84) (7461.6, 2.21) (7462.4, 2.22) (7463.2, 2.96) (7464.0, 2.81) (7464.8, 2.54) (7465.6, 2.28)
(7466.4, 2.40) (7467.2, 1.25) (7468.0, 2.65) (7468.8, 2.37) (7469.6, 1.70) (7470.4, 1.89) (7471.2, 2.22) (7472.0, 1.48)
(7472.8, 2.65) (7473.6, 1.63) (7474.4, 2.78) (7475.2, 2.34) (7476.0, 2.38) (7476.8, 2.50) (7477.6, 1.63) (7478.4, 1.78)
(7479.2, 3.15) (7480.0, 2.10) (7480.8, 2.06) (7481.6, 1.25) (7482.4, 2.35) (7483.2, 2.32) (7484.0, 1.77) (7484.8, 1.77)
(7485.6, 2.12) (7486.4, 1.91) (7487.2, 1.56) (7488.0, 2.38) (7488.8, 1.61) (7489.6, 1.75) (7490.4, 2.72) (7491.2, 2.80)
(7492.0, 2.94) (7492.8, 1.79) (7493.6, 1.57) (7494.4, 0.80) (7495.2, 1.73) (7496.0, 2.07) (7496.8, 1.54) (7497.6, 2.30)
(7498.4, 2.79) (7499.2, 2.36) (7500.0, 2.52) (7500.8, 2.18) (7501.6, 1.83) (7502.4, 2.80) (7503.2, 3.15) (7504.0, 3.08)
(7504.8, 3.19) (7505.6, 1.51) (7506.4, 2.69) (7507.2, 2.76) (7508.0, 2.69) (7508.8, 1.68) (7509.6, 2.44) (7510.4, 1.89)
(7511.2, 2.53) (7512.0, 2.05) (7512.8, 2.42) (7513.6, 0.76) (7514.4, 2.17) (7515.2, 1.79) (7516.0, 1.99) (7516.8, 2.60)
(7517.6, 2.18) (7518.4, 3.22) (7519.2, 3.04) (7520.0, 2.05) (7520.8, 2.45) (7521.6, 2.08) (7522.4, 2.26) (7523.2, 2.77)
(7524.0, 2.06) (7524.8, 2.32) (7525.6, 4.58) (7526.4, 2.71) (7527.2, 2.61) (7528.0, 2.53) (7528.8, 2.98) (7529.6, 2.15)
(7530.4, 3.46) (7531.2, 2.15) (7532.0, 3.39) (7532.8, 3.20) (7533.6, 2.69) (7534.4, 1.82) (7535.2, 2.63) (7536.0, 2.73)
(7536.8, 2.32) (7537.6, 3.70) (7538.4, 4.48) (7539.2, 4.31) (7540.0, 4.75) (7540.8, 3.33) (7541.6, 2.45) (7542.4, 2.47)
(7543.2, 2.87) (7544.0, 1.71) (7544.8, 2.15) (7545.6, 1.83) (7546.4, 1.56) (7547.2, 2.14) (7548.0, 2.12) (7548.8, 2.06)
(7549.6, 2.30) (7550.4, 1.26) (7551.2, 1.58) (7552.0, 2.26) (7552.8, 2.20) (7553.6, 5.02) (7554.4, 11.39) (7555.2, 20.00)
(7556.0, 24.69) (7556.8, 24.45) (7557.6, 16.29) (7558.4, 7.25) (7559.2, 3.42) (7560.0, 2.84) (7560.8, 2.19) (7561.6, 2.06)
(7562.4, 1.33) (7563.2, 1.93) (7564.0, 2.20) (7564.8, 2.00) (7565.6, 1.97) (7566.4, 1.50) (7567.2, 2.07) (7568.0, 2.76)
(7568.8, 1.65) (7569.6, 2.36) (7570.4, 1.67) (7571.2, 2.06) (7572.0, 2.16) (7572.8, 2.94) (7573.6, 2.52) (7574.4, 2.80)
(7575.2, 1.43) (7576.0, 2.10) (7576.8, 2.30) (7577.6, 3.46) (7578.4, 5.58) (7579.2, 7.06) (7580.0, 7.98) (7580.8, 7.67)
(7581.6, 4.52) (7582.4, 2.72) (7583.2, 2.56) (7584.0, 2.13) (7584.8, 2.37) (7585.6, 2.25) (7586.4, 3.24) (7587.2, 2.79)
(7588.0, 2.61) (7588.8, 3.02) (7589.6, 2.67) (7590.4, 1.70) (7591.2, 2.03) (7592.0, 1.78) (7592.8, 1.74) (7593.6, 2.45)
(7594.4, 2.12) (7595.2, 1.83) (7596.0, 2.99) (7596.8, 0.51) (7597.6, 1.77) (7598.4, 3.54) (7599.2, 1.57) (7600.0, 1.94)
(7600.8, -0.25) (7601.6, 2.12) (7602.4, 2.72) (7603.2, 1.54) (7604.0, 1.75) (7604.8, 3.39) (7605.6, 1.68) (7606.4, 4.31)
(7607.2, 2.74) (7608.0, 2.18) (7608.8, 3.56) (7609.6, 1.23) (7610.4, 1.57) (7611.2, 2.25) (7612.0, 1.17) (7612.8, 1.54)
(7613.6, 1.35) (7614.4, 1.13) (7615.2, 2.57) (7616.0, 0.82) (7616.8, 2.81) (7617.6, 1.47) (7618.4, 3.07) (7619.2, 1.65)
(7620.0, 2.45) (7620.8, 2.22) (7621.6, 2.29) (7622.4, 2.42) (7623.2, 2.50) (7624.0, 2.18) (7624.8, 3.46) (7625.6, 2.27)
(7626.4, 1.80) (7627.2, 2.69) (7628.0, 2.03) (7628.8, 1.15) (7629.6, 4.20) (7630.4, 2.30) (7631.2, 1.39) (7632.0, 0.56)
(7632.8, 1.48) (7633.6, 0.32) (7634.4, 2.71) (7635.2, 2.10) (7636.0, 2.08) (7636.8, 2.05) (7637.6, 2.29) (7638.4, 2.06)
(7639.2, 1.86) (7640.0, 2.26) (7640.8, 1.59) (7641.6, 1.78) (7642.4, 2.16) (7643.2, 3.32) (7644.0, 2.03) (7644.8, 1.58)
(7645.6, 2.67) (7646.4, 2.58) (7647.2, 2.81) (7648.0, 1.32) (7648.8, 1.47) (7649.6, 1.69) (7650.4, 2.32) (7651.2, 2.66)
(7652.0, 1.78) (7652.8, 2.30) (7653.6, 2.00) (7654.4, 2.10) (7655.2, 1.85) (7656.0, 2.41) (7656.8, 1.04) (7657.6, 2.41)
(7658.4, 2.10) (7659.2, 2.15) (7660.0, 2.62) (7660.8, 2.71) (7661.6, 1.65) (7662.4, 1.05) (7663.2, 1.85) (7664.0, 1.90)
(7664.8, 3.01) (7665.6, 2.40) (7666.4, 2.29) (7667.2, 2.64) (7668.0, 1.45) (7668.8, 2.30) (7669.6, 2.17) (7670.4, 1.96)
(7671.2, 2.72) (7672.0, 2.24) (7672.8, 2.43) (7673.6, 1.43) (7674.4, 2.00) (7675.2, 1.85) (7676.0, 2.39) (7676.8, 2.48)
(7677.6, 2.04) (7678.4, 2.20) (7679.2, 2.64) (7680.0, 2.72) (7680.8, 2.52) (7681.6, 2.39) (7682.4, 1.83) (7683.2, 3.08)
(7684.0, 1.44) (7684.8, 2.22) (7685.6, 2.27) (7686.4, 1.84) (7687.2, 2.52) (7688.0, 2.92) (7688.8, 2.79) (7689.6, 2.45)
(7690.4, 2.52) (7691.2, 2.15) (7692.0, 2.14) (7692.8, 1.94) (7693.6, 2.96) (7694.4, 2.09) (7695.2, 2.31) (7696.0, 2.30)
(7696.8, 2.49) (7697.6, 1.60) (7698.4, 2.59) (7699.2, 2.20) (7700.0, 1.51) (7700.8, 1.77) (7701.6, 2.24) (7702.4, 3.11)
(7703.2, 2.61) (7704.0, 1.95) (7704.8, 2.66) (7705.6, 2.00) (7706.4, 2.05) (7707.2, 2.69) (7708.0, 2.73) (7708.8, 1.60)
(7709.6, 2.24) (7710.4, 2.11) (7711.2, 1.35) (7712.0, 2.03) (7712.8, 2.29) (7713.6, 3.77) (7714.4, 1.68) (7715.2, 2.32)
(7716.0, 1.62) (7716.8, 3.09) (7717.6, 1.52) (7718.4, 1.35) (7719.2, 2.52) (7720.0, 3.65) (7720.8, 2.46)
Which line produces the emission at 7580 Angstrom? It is [N II] 6583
